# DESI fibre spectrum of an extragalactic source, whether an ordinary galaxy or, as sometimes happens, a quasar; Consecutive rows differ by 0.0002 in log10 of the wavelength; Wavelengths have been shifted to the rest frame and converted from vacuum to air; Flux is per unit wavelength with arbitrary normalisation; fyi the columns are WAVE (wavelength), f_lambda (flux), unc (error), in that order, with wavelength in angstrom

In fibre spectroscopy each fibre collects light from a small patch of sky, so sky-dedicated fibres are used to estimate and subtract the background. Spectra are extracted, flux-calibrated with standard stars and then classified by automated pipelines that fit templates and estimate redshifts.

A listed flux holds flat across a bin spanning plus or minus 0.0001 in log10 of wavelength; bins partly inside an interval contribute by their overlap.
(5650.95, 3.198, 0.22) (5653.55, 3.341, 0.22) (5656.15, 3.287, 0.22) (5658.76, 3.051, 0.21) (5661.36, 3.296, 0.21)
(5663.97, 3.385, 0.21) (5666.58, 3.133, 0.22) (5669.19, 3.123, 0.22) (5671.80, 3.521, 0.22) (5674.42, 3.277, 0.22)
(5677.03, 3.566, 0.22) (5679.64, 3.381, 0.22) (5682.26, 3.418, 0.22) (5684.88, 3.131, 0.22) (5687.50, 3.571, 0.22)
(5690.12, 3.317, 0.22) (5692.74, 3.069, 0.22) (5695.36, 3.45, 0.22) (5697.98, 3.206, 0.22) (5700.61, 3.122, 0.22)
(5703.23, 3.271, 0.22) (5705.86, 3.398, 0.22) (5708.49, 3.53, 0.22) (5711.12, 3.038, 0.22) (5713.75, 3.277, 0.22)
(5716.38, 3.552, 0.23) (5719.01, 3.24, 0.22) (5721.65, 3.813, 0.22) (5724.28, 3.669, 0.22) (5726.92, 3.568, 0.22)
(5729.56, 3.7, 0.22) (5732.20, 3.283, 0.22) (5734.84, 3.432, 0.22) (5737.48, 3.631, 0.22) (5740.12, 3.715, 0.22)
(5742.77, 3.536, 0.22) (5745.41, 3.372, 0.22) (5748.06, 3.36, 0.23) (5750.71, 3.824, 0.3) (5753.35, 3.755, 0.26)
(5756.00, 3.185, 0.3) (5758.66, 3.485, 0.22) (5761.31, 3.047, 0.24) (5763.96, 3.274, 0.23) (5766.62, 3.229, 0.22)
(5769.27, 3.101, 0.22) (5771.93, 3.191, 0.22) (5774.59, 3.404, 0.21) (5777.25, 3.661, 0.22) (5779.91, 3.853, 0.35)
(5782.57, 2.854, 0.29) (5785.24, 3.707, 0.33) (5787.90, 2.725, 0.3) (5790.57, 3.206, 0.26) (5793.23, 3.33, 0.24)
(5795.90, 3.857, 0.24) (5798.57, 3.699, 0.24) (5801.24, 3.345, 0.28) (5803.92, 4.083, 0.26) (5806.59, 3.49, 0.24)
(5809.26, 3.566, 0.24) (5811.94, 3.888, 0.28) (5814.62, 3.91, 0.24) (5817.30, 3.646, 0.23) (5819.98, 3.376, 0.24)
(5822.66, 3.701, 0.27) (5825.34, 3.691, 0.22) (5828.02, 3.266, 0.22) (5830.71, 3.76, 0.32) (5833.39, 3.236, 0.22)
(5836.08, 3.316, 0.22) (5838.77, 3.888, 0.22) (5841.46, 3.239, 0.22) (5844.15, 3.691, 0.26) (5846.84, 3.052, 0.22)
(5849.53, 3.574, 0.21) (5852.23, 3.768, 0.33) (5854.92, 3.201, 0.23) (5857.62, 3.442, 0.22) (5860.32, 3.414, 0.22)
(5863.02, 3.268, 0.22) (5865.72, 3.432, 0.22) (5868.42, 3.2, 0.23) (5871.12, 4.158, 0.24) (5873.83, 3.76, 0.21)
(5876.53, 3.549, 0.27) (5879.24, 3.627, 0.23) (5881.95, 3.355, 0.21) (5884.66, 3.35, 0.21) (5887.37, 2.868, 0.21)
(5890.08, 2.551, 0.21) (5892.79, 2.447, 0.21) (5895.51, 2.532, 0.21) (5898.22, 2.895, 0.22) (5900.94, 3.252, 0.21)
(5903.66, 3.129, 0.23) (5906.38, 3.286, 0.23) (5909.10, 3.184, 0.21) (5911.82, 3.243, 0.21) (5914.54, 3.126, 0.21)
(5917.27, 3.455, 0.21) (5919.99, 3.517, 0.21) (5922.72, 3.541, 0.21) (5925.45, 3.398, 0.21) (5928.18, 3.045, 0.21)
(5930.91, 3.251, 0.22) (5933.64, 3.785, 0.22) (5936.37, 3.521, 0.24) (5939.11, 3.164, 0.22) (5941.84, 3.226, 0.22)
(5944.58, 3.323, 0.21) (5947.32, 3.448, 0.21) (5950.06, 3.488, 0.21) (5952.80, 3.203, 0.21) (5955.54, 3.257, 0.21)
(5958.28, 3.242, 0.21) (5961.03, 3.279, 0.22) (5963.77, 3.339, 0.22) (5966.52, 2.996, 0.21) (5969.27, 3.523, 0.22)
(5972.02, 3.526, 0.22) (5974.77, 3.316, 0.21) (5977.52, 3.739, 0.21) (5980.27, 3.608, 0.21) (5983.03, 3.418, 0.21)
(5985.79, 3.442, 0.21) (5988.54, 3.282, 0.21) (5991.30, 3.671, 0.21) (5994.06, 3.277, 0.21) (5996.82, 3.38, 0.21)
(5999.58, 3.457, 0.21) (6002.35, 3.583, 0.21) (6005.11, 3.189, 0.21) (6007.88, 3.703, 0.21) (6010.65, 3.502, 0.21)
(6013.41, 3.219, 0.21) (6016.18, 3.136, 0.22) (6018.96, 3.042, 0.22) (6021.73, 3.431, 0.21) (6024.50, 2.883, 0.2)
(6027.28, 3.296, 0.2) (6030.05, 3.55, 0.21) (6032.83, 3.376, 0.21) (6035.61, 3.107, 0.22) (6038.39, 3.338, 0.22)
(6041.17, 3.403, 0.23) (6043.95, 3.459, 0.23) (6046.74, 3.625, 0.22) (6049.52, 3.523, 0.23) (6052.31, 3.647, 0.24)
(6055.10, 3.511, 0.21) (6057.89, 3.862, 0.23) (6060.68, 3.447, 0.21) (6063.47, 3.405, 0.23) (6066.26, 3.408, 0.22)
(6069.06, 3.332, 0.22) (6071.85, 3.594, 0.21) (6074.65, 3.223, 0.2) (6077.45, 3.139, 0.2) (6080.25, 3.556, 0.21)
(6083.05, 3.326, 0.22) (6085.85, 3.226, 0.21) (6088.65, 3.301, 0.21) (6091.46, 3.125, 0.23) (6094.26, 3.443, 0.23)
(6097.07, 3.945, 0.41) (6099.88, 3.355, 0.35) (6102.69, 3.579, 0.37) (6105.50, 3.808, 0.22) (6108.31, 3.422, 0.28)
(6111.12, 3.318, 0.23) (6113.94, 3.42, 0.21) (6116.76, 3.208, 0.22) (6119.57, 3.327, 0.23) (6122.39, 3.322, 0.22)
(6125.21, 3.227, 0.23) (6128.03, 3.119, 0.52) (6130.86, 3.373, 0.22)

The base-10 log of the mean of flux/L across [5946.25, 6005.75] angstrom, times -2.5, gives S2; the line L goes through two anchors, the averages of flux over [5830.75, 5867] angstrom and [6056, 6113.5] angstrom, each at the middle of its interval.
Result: 0.01 mag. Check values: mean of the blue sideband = 3.44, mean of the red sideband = 3.44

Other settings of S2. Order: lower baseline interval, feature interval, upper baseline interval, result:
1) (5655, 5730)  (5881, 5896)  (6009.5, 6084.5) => 0.18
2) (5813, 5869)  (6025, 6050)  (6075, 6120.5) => 0.01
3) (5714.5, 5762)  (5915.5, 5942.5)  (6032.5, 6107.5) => 0.03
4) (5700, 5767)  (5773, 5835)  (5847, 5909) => -0.05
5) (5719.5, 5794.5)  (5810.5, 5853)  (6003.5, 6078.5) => -0.05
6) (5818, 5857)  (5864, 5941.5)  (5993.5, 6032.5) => 0.05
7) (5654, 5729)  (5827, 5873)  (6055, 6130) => -0.03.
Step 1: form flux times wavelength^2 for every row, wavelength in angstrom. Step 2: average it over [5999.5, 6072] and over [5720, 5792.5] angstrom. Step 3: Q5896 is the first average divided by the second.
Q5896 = 1.1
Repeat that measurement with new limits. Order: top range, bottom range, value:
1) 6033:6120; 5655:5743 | 1.15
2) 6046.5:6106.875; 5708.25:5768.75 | 1.13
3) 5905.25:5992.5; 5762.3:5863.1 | 1.02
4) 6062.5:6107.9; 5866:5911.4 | 1.14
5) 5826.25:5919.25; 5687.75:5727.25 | 1.04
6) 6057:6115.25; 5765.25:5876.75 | 1.08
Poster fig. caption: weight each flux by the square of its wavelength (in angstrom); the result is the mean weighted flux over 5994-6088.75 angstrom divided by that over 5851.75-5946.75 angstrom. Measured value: 1.08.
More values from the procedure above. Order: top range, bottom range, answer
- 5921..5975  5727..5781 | 1.04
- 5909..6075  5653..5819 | 1.08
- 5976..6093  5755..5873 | 1.06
